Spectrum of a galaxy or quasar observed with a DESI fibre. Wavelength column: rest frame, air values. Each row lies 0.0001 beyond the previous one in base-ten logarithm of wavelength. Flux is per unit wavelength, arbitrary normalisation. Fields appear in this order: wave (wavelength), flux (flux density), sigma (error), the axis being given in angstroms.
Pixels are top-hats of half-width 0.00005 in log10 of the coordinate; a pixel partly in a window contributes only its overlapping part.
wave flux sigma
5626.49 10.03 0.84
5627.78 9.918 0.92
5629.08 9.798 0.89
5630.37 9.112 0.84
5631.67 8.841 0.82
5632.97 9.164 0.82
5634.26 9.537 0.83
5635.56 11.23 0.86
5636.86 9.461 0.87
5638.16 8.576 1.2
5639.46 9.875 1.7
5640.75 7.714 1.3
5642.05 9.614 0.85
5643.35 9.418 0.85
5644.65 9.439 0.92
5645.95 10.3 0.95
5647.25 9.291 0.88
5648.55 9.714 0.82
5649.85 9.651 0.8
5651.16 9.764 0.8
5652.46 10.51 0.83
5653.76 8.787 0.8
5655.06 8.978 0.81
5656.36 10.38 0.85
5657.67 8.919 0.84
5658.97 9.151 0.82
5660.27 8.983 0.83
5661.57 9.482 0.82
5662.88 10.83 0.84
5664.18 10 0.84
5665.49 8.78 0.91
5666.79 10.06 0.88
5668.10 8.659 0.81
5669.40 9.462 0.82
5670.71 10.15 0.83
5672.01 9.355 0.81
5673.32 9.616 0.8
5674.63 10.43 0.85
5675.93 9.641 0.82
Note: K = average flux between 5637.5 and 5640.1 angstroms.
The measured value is 9.21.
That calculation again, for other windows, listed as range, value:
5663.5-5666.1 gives 9.41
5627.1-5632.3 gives 9.43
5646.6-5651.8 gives 9.59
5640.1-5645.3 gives 9.06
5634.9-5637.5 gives 10.3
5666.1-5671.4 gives 9.59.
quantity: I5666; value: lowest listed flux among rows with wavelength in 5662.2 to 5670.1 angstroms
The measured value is 8.659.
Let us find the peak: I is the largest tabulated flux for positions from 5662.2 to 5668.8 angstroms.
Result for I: 10.83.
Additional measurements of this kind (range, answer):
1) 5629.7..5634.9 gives 9.537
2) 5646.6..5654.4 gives 10.51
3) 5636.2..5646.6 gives 10.3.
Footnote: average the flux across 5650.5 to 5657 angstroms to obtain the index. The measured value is 9.68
